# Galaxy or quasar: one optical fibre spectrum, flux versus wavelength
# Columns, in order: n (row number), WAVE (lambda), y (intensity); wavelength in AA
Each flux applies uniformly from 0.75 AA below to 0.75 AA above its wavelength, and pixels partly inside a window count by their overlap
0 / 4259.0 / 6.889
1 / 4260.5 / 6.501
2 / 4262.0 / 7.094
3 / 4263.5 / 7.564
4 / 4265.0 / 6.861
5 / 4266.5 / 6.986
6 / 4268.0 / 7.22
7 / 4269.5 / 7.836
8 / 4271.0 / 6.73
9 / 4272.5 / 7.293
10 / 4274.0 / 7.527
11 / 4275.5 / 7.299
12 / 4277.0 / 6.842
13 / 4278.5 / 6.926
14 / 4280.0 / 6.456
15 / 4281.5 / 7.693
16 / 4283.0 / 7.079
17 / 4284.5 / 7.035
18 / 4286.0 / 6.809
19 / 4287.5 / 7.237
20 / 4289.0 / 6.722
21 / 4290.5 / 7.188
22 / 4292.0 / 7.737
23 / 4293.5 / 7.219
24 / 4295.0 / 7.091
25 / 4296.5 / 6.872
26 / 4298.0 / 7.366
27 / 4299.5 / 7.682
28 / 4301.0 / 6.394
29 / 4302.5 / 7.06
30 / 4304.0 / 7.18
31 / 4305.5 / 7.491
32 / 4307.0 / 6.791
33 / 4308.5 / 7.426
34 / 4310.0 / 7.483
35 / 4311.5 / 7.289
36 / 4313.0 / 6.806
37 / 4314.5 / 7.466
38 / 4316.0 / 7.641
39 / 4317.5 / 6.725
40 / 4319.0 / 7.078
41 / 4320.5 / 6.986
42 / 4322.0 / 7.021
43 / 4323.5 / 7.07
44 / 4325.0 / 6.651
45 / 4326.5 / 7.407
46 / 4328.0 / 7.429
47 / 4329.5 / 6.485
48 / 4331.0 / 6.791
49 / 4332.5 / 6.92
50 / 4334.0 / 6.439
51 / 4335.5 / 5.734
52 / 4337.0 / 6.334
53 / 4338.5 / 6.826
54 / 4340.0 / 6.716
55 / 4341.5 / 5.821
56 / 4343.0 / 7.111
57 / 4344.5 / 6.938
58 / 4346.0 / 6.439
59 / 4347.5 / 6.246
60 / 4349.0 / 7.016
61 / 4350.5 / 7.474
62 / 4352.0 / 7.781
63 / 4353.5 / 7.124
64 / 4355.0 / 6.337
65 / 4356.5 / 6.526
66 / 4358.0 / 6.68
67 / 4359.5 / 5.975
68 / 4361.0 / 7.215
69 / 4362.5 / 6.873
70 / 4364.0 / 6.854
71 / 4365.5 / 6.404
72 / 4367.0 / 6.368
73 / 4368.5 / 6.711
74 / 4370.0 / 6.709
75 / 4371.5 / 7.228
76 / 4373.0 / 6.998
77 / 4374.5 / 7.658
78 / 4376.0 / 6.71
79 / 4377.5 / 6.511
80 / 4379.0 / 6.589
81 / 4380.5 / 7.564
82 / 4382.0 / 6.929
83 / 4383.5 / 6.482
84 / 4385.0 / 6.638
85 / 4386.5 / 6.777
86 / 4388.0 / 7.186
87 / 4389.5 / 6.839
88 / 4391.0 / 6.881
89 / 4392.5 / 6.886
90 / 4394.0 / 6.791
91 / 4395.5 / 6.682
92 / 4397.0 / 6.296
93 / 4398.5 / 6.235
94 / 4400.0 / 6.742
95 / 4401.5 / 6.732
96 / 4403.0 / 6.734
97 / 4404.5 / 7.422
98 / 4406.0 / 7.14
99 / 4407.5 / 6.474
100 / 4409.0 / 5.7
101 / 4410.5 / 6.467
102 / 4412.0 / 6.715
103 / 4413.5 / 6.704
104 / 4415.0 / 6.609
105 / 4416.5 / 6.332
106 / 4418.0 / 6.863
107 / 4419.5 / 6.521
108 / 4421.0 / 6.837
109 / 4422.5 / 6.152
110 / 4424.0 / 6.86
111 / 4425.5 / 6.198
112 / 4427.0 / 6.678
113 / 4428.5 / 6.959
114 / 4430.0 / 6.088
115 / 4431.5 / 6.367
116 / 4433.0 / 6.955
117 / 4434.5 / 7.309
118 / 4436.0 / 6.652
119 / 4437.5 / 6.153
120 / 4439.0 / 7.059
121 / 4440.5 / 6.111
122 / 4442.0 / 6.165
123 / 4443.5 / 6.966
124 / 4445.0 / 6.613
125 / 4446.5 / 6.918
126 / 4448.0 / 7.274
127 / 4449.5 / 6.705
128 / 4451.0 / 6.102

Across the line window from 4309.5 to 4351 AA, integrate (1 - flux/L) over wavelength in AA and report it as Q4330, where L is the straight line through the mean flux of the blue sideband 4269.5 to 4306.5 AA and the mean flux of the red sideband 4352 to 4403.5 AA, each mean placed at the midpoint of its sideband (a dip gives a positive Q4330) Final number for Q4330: 0.6 AA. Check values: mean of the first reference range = 7.13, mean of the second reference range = 6.78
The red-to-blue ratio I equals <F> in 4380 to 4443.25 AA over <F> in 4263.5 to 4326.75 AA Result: 0.93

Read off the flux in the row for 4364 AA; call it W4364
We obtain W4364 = 6.854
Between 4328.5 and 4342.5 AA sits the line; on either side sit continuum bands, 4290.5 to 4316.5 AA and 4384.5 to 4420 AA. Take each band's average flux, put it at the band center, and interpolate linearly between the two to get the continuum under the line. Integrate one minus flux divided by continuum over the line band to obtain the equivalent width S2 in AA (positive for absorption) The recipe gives 1.14 AA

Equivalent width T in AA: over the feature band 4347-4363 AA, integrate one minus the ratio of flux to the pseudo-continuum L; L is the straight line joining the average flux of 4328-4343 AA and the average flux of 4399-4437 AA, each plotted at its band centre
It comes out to -0.7 AA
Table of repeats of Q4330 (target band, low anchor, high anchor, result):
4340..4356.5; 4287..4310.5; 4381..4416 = 0.3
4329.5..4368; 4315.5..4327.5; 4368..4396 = 1.7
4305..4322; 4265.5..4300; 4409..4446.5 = -0.4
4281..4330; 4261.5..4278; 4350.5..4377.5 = -0.5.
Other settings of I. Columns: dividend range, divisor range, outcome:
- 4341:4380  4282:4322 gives 0.95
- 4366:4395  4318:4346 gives 1.02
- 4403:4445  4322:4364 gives 0.98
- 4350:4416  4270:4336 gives 0.96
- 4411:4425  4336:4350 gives 1.00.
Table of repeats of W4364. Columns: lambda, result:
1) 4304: 7.18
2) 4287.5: 7.237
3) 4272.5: 7.293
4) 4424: 6.86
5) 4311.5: 7.289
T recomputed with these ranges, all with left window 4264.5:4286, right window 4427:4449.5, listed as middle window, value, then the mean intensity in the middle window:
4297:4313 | -0.3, 7.19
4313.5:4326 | -0.1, 7.08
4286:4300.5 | -0.3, 7.2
